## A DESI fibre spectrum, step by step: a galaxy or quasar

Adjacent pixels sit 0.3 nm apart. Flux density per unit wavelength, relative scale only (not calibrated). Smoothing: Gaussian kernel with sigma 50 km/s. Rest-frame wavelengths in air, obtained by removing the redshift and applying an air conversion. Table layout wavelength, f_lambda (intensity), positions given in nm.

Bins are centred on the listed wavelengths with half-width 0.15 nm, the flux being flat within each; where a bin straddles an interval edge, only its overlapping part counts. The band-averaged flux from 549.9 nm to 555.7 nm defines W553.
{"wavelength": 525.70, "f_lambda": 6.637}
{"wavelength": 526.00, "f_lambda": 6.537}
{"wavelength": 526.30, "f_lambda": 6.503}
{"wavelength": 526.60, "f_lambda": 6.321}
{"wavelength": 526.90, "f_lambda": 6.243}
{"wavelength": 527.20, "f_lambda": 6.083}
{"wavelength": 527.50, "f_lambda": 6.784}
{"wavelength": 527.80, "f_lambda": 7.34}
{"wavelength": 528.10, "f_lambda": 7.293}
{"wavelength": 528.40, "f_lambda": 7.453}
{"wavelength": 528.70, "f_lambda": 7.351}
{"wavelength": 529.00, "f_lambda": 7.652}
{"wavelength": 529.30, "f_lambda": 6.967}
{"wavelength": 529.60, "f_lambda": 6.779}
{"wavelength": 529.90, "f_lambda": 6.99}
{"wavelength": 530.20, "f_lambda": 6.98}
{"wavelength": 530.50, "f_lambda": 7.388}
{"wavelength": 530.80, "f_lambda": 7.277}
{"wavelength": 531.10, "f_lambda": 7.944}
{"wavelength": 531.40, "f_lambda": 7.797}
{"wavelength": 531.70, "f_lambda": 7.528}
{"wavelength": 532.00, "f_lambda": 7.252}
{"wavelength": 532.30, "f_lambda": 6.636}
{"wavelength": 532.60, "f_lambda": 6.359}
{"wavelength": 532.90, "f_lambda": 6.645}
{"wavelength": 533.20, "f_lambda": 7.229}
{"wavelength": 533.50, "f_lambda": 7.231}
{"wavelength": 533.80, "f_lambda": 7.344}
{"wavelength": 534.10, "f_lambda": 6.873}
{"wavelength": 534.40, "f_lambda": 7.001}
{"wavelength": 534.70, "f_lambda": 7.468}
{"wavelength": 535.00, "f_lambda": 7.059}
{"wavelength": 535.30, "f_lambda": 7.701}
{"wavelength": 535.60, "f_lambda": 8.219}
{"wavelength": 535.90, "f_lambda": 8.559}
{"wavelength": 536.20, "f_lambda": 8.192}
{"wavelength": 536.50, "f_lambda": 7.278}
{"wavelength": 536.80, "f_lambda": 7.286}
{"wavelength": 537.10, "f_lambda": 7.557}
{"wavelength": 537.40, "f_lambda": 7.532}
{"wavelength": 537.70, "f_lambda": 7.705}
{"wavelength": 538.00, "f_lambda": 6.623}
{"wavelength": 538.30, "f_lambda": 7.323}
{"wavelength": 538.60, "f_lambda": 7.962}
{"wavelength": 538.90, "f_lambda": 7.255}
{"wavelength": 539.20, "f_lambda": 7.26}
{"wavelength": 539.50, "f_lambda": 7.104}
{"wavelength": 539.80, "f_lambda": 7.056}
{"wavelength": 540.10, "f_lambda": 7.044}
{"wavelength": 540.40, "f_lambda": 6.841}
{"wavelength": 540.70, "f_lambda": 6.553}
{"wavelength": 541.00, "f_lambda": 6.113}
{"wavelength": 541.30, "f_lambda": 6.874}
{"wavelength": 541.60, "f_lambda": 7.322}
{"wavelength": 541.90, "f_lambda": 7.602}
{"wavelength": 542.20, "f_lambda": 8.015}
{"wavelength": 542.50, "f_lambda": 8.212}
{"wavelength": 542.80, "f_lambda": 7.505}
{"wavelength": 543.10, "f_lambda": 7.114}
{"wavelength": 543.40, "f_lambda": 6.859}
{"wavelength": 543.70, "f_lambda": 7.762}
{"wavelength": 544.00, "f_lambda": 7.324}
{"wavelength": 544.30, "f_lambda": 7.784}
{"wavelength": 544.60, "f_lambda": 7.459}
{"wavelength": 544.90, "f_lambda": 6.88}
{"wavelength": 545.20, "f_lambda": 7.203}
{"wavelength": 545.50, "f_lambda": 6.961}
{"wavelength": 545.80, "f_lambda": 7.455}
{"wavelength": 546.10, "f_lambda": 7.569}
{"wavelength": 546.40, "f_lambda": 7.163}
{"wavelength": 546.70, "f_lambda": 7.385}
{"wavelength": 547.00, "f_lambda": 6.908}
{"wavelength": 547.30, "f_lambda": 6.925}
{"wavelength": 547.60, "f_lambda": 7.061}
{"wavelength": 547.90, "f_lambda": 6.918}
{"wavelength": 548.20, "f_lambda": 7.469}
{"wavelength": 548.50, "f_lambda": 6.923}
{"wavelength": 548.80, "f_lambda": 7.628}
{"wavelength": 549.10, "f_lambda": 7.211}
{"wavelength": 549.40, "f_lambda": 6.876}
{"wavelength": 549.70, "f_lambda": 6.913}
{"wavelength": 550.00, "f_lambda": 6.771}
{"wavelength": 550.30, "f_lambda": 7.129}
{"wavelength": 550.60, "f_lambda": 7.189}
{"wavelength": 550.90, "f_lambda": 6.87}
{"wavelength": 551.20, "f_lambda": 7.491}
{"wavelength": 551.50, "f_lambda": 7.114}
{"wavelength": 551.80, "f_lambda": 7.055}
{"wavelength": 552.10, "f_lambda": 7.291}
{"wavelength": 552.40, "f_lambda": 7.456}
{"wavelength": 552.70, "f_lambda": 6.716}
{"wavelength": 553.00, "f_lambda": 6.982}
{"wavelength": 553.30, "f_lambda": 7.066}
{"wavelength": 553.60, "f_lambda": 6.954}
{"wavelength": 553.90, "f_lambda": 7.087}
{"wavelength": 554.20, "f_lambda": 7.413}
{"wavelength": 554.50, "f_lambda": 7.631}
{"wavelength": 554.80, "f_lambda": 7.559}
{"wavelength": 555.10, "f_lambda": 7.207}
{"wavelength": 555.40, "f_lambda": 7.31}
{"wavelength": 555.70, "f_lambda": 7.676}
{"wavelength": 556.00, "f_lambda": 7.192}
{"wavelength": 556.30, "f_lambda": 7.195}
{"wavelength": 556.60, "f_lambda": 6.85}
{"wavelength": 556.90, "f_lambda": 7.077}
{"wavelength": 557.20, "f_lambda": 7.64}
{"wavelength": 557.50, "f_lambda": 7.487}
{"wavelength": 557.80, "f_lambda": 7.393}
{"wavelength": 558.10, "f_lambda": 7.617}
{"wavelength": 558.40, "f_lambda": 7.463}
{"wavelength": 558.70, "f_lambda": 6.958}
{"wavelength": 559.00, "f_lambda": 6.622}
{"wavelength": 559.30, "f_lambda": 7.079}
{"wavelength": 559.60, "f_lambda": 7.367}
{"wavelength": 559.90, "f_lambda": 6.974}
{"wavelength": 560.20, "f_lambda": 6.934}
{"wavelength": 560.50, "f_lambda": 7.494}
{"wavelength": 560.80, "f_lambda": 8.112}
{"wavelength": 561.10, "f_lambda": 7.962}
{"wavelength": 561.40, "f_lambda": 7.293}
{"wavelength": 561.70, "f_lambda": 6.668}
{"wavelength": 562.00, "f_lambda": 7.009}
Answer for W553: 7.19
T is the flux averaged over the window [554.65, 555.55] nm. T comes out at 7.36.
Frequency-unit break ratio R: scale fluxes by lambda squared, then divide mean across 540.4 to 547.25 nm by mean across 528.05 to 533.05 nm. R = 1.06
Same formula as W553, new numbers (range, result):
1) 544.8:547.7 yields 7.16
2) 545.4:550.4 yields 7.14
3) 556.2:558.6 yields 7.34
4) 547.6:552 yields 7.11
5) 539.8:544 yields 7.21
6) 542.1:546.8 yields 7.41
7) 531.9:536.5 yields 7.32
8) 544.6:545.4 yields 7.11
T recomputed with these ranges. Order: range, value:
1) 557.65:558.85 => 7.36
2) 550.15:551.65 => 7.16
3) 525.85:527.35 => 6.34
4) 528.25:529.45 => 7.36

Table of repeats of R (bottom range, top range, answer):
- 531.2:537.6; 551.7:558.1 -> 1.06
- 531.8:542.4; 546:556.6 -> 1.04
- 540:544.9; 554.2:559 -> 1.06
